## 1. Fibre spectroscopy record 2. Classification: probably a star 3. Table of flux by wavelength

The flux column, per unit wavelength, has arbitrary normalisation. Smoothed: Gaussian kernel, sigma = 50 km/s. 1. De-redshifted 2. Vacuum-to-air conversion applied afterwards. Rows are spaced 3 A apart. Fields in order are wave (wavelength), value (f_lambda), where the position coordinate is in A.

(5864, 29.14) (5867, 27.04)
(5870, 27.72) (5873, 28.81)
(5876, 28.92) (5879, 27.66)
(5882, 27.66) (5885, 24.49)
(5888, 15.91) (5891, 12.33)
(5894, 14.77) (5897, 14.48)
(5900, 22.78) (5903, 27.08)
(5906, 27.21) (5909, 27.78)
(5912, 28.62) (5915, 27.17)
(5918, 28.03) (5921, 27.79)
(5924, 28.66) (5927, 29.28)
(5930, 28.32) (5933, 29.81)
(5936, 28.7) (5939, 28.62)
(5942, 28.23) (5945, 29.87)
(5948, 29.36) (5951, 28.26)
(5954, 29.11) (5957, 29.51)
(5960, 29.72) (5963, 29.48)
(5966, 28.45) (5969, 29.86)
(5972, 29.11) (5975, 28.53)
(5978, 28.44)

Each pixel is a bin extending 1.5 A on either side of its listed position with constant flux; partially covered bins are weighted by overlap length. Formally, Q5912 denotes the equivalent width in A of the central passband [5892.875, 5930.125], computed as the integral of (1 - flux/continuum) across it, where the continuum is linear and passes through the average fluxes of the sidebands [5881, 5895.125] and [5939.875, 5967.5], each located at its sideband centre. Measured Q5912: -4.8 A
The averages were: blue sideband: 18.8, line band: 25.5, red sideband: 29.1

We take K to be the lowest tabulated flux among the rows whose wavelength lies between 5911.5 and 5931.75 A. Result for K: 27.17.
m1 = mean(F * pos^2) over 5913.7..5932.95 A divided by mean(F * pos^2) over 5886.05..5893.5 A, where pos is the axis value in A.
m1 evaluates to 1.93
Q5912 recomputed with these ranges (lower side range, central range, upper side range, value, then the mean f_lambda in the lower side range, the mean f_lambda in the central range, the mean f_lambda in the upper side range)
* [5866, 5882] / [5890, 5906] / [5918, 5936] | 5.1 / 28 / 19.3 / 28.7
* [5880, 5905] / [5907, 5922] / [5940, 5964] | -2.8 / 20.2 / 27.9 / 29.2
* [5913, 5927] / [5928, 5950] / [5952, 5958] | -0.2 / 28.1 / 29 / 29.2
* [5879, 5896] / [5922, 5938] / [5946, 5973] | -2.3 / 19.7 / 28.9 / 29.2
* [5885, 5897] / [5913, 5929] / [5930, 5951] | -3.1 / 15.6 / 28.2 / 29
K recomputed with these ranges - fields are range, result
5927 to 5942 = 28.23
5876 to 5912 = 12.33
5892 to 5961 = 14.48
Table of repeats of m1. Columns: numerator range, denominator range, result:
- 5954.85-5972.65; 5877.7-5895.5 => 1.48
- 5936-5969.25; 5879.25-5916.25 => 1.31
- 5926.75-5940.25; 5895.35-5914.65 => 1.18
